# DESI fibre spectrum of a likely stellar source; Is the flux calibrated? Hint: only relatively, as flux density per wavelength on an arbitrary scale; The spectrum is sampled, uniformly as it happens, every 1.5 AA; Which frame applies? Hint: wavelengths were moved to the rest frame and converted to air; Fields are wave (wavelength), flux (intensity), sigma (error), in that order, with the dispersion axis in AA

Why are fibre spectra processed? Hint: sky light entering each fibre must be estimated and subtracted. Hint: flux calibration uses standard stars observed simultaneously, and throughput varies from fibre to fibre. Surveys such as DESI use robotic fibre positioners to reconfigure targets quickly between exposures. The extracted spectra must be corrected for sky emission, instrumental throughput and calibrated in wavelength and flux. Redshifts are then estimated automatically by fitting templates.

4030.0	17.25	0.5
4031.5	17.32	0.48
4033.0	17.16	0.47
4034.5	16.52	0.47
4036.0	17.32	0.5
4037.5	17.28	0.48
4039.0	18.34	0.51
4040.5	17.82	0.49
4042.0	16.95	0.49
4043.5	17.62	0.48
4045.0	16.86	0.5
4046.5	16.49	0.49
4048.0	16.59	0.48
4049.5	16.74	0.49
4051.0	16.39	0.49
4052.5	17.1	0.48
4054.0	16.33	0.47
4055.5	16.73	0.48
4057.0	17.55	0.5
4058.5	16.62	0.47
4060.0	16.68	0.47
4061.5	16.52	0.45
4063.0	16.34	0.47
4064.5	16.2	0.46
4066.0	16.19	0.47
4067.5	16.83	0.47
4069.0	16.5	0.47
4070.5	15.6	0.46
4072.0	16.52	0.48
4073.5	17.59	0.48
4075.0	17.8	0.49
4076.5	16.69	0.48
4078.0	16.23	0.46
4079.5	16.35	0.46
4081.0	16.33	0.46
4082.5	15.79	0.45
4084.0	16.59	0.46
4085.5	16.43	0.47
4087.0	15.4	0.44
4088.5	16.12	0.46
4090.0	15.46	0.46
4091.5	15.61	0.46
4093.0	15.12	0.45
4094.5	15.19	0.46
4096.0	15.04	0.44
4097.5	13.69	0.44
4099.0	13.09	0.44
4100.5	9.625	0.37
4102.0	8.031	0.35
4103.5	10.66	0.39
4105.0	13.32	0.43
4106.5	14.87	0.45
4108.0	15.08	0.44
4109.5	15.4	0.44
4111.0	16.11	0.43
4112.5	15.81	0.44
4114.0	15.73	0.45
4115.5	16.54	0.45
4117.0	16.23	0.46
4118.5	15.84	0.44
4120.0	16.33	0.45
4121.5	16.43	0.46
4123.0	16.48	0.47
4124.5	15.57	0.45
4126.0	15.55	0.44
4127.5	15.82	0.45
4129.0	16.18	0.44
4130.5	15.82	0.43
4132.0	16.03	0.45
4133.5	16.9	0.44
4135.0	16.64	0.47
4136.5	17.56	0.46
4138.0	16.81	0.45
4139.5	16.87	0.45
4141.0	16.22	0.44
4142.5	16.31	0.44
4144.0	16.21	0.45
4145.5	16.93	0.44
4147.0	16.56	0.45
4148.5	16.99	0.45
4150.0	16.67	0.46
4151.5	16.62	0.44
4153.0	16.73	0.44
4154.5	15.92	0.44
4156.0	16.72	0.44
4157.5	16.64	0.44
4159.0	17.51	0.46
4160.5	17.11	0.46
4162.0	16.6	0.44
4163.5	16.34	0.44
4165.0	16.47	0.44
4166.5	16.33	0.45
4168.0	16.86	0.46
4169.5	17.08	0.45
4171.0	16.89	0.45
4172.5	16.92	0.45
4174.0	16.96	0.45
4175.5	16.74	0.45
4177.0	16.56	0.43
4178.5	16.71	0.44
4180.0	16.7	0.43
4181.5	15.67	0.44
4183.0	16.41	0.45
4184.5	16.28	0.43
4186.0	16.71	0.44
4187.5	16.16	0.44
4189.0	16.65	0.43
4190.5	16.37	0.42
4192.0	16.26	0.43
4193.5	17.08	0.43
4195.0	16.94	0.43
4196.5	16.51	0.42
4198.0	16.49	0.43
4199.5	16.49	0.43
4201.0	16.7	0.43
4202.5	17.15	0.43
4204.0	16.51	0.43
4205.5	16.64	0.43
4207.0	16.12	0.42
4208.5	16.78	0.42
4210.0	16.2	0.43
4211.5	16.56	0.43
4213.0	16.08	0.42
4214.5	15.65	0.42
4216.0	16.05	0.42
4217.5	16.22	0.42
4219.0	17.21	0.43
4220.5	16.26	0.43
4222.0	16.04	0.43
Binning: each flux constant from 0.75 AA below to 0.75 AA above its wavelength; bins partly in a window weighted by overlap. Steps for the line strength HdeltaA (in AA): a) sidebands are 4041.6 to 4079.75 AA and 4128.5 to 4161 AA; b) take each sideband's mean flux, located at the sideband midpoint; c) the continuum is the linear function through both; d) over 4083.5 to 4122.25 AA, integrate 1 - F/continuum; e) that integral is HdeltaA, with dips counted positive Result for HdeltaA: 4.5 AA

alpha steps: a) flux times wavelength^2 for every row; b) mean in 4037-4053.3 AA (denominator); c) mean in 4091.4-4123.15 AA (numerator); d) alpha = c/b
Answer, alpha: 0.9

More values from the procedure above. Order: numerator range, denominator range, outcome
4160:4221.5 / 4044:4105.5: 1.12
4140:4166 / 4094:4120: 1.20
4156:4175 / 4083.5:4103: 1.23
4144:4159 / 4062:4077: 1.04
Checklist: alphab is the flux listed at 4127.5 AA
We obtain 15.82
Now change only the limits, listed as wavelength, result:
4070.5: 15.6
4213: 16.08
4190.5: 16.37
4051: 16.39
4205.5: 16.64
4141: 16.22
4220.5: 16.26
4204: 16.51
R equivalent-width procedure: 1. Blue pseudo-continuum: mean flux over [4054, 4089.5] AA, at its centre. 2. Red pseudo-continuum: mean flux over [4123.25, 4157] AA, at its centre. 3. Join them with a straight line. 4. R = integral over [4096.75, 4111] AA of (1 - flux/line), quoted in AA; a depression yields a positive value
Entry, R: 3.2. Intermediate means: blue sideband 16.5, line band 12.8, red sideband 16.4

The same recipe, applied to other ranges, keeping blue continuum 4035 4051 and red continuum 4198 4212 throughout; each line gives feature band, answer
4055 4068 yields 0.4 AA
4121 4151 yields 0.7 AA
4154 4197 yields 0.1 AA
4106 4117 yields 0.8 AA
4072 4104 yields 3.8 AA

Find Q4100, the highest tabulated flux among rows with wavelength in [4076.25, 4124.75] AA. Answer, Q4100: 16.69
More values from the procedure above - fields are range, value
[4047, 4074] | 17.59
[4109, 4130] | 16.54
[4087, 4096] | 16.12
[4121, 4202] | 17.56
